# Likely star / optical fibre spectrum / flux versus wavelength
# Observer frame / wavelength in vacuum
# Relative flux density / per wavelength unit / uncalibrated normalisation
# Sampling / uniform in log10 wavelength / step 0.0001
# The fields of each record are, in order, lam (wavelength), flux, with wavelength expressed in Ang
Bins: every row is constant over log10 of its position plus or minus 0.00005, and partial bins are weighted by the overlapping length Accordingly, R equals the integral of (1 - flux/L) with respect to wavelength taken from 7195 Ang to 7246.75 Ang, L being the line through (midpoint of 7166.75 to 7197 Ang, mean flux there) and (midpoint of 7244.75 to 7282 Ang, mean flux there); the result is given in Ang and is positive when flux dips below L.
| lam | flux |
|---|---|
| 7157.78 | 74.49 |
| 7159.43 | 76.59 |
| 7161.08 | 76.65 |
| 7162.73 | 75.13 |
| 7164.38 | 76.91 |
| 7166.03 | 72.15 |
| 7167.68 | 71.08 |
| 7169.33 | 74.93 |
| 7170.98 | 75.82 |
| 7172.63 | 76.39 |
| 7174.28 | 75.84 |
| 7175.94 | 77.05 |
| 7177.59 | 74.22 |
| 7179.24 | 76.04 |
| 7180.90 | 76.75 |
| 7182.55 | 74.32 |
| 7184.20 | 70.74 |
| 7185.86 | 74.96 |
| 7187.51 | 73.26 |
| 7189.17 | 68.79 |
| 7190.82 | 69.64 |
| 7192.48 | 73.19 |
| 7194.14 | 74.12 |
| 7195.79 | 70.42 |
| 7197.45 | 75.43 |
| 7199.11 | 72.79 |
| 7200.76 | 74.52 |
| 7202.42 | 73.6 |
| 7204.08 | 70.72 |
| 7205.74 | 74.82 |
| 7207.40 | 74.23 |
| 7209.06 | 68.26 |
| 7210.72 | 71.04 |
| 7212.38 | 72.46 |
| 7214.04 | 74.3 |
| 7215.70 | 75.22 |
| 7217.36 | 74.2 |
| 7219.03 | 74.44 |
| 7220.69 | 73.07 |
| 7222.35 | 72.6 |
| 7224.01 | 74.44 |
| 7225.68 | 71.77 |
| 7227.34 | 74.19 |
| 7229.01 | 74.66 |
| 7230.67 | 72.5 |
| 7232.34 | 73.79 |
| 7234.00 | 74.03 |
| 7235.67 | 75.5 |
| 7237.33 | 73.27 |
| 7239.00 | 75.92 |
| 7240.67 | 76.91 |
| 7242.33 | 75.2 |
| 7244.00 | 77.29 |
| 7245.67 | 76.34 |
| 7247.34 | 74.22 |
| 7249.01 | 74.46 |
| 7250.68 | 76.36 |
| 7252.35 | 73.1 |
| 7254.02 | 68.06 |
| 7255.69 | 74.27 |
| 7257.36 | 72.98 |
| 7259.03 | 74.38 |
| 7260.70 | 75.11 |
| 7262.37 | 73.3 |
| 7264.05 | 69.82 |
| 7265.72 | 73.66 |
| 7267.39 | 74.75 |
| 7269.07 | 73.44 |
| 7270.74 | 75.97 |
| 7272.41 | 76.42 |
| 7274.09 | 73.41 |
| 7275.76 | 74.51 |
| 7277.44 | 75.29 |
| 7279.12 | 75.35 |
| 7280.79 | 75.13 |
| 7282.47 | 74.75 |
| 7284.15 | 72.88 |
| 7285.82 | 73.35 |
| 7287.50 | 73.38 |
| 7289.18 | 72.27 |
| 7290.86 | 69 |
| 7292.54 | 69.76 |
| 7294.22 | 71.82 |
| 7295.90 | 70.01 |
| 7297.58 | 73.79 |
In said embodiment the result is 0.1 Ang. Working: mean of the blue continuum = 73.8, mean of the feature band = 73.8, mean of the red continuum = 74.1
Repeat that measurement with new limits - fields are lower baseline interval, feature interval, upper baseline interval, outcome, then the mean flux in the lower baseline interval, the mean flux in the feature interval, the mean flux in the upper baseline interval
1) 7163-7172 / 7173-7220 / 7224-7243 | 0.6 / 74.3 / 73.4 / 74.3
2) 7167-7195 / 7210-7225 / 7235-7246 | 0.3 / 74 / 73.5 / 75.8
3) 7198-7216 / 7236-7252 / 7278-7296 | -0.6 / 72.9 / 75.5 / 72.6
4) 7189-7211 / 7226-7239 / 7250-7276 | -0.2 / 72.4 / 74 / 73.7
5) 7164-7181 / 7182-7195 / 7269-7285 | 0.5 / 75.1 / 72.3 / 74.8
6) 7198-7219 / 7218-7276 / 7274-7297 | -0.9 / 73.1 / 74.1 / 72.9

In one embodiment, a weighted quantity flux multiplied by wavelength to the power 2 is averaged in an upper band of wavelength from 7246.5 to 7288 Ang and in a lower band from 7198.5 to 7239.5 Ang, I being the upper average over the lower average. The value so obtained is 1.0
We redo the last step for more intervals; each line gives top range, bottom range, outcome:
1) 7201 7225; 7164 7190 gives 0.99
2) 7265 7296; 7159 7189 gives 1.01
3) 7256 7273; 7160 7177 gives 1.01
